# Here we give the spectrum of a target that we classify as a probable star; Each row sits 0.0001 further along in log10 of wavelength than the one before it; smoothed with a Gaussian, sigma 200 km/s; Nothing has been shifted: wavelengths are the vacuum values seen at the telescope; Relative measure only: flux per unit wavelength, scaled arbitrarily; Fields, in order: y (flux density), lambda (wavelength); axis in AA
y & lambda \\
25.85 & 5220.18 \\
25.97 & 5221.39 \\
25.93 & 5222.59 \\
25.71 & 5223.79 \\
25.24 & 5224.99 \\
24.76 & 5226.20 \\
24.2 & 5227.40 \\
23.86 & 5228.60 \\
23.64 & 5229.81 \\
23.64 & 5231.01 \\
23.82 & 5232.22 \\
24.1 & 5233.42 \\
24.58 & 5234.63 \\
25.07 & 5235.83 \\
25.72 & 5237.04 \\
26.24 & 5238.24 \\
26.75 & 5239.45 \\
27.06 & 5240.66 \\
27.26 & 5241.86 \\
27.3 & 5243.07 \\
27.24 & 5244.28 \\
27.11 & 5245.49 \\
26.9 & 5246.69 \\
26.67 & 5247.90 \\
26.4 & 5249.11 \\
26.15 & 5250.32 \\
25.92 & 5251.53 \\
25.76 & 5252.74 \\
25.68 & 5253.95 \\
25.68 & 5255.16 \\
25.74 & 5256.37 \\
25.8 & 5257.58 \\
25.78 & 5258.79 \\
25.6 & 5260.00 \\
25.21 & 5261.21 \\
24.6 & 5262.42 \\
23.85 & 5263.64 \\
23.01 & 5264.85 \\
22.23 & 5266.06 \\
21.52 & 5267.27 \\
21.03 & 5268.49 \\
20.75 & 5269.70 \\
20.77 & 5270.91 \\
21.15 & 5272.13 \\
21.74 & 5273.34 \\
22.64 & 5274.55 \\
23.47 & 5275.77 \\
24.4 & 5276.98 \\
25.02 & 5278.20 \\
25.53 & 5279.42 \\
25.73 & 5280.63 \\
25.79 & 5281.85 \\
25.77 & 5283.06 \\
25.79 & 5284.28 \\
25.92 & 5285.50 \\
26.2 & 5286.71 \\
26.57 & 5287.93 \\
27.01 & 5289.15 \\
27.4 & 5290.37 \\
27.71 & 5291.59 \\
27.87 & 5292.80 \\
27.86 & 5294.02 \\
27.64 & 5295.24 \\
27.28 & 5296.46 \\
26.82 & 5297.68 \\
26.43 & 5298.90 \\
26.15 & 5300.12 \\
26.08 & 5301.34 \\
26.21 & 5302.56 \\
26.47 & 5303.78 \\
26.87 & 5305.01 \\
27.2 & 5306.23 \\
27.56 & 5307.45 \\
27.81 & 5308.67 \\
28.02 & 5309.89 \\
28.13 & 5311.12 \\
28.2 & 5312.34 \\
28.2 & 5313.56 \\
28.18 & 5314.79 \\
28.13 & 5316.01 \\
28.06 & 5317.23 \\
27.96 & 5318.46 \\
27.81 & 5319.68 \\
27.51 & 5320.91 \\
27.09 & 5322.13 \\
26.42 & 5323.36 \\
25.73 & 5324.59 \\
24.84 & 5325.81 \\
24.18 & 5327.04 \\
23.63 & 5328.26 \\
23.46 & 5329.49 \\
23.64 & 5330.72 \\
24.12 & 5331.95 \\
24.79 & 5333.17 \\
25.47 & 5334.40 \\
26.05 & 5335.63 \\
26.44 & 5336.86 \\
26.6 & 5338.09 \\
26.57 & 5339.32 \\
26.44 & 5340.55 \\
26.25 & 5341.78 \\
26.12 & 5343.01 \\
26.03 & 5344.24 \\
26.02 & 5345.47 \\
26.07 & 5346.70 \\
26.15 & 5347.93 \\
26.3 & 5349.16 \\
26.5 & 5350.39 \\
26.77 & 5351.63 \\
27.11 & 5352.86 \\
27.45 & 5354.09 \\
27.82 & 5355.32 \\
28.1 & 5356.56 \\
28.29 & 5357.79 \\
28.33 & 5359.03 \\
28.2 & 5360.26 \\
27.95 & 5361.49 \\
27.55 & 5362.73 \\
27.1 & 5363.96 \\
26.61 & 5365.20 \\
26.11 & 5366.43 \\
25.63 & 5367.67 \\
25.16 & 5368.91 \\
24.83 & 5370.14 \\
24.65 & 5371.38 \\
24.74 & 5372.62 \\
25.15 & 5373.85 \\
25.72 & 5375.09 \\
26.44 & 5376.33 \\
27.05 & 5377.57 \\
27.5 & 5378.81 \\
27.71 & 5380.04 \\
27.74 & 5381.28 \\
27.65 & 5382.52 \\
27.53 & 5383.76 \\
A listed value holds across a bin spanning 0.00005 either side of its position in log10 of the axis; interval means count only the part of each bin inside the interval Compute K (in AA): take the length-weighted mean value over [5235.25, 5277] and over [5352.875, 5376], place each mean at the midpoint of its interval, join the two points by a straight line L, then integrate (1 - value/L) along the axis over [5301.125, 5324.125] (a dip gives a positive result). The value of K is -1.53 AA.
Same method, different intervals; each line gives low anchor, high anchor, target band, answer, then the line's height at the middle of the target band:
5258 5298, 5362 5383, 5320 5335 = 0.28 AA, 25.6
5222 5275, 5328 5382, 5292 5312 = -1.28 AA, 25.5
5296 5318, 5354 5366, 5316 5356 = 2.04 AA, 27.5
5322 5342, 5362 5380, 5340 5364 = -1.22 AA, 25.7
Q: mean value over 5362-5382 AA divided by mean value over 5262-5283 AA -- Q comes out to 1.13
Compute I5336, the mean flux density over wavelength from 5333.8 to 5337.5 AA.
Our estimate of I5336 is 26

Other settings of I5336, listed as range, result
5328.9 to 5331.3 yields 23.5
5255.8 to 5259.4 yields 25.8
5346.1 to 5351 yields 26.3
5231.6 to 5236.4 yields 24.4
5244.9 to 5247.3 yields 27.1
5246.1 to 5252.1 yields 26.4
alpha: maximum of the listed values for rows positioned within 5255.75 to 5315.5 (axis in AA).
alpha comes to 28.2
